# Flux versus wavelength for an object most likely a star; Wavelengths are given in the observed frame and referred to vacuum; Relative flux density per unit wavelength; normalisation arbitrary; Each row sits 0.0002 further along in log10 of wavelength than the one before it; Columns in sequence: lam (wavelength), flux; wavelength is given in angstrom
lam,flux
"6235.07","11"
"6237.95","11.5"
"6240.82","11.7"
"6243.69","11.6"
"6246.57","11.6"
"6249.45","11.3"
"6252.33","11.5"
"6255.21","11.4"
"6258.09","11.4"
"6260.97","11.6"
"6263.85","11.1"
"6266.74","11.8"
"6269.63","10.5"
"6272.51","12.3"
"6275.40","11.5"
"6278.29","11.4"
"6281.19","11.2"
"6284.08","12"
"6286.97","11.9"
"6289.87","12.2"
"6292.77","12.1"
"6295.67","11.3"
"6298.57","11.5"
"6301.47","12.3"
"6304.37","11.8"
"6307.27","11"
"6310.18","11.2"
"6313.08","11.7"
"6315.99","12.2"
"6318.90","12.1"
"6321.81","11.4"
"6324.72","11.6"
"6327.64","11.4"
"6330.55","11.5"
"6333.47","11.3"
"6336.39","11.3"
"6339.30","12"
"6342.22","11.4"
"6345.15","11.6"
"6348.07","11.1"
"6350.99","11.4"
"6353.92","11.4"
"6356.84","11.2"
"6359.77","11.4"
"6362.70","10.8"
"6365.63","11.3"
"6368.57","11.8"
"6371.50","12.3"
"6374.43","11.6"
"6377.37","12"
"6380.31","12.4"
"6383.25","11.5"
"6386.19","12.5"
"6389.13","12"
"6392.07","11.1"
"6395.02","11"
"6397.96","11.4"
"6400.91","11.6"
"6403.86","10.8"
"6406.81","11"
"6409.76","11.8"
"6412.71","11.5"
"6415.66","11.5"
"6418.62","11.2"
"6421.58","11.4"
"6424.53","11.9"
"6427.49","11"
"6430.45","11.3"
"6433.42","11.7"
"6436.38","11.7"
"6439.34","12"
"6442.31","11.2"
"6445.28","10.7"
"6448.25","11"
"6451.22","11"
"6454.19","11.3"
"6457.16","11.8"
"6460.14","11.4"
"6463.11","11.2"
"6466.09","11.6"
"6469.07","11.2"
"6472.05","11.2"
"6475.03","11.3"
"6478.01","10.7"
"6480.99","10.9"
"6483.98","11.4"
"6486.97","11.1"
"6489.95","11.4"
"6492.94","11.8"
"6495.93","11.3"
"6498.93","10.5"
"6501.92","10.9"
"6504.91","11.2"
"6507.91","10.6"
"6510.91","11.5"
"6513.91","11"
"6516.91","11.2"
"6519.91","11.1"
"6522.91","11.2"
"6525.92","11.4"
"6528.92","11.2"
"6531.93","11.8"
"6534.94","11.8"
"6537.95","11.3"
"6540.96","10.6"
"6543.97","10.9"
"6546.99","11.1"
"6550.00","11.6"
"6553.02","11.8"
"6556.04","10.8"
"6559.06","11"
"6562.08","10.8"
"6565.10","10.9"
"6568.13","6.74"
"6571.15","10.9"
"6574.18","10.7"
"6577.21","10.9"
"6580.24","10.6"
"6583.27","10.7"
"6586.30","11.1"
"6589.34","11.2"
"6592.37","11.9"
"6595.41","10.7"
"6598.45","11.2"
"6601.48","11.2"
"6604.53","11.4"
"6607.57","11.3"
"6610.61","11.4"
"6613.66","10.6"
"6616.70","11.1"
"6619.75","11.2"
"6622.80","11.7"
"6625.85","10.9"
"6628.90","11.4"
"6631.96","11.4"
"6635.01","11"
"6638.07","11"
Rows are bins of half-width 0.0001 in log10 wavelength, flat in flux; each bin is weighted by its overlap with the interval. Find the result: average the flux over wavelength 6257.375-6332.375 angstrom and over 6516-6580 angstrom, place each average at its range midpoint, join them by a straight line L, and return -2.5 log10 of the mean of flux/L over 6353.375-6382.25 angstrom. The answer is -0.020 mag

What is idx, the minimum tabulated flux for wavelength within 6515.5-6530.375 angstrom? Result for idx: 11.1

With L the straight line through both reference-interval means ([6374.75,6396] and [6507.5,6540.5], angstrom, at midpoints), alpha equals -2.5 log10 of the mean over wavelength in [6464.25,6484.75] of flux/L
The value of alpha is 0.03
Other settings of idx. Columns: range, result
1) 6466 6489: 10.7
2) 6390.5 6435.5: 10.8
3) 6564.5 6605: 6.74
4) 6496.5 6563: 10.5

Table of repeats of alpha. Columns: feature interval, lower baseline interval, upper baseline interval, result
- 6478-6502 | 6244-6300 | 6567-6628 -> -0.003 mag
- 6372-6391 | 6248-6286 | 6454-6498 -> -0.058 mag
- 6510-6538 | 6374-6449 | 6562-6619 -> -0.028 mag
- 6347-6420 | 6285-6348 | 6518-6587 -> -0.007 mag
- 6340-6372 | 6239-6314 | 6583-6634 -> 0.007 mag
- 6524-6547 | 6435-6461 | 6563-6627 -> -0.020 mag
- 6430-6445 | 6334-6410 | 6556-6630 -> -0.018 mag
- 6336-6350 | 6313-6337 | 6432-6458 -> 0.007 mag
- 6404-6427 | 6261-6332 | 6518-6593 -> -0.010 mag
